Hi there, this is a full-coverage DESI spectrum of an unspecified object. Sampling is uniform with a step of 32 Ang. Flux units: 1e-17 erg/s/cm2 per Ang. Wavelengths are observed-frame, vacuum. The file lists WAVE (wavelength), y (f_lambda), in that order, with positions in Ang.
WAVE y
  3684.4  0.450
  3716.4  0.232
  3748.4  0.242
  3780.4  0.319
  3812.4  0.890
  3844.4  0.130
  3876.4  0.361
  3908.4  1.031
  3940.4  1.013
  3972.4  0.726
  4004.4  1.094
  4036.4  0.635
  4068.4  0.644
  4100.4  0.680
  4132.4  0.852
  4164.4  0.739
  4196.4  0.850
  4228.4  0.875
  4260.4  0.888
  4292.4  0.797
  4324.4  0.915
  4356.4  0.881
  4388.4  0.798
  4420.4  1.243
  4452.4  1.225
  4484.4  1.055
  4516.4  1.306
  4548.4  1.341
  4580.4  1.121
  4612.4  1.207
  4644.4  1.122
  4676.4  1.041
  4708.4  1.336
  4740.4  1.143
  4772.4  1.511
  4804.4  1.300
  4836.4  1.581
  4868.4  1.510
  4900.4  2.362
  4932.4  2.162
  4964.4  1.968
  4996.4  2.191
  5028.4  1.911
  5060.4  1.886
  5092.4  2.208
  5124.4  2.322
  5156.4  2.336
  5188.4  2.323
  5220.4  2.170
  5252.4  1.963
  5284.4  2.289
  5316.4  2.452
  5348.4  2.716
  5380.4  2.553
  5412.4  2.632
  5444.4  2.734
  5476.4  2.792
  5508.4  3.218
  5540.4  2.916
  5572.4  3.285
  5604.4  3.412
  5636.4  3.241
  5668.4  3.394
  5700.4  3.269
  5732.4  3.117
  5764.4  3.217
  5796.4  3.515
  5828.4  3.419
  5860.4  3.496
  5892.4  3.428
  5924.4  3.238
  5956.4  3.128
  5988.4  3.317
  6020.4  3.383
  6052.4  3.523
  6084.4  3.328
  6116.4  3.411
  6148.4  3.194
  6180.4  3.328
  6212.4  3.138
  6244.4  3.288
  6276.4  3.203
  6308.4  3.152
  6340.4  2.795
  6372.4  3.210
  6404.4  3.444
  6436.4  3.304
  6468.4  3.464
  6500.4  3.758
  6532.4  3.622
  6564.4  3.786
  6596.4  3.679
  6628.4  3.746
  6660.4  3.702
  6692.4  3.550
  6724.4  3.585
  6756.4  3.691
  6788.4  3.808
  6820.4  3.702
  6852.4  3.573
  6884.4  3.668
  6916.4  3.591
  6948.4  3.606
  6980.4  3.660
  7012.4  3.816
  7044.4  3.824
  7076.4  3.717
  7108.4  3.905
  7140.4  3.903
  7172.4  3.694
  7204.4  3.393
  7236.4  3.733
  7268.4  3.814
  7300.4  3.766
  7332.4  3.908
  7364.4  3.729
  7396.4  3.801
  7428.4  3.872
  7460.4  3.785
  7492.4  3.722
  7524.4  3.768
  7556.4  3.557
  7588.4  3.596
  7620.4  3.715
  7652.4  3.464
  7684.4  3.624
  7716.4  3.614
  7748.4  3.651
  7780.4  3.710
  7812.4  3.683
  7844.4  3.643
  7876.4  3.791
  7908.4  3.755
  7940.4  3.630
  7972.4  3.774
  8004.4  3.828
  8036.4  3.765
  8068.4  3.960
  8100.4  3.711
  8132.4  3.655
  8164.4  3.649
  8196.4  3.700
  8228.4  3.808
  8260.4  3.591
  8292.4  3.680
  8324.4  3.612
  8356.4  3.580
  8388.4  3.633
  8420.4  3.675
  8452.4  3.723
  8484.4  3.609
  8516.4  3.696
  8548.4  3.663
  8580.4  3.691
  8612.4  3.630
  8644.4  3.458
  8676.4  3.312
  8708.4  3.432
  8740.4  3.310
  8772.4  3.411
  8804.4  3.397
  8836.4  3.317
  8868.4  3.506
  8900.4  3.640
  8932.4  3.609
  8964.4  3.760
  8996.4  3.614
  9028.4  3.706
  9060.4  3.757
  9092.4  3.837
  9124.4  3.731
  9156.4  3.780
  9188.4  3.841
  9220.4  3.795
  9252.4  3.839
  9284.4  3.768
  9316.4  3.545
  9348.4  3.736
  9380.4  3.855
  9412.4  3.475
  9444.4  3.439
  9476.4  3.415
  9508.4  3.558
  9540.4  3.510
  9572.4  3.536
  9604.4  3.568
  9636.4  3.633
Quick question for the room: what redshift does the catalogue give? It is 0.22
